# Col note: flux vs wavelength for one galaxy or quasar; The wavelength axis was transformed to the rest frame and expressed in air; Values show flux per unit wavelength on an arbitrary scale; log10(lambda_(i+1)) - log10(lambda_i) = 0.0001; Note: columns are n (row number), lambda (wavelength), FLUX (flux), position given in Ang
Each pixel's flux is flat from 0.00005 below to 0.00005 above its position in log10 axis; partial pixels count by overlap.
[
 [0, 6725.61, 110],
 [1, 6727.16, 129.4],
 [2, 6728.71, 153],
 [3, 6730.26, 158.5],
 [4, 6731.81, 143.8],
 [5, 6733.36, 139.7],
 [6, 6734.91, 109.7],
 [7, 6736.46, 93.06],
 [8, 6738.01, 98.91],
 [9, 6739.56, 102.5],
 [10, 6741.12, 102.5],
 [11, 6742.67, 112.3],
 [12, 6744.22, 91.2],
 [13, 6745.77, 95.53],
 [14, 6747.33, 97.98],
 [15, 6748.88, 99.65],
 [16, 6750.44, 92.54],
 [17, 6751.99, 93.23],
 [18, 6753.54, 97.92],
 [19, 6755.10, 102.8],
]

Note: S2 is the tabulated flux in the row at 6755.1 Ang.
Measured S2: 102.8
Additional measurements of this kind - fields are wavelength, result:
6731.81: 143.8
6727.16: 129.4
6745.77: 95.53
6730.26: 158.5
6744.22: 91.2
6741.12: 102.5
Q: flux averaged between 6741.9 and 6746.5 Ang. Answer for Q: 99.8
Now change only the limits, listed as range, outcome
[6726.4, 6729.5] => 141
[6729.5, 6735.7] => 138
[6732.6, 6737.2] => 114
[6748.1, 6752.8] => 95.3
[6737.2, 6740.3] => 101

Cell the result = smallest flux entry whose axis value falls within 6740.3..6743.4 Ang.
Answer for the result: 102.5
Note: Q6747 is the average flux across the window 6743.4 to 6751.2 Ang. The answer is 95.5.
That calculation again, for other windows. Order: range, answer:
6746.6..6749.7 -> 98.7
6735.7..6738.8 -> 96.1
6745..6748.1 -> 96.6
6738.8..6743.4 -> 106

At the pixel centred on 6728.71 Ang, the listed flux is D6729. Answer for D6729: 153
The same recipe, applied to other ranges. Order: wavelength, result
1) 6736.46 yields 93.06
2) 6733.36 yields 139.7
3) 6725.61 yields 110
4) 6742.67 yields 112.3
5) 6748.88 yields 99.65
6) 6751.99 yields 93.23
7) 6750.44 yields 92.54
